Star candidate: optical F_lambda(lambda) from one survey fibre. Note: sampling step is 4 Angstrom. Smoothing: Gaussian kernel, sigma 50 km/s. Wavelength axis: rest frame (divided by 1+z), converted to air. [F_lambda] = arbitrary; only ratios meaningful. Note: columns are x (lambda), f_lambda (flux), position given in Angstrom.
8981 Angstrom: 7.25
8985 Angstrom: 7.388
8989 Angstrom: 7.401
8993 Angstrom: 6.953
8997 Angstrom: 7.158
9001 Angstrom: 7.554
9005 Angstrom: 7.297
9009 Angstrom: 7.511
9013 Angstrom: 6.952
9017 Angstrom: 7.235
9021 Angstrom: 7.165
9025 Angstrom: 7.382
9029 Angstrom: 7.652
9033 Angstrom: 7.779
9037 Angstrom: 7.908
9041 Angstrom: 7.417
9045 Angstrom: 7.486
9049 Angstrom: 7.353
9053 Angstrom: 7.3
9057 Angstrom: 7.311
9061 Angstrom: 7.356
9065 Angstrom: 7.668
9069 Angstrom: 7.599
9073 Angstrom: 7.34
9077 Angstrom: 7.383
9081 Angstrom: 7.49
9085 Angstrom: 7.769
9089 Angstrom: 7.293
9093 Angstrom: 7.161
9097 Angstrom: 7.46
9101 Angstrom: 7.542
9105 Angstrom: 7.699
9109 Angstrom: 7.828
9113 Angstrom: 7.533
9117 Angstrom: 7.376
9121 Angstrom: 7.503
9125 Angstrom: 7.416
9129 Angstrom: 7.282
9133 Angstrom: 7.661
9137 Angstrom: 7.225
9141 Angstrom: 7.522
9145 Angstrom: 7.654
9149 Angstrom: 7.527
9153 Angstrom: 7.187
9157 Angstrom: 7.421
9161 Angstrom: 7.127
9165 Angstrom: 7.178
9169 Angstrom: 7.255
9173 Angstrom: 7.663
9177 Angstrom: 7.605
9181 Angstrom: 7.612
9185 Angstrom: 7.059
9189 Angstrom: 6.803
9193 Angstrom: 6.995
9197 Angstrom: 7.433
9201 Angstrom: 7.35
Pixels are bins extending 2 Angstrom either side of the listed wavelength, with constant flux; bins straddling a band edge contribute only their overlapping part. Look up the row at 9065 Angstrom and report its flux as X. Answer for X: 7.668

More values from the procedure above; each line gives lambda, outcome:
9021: 7.165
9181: 7.612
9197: 7.433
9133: 7.661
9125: 7.416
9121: 7.503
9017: 7.235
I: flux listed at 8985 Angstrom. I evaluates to 7.388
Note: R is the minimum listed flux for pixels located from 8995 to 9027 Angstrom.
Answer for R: 6.952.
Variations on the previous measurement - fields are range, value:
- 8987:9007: 6.953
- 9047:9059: 7.3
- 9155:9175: 7.127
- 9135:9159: 7.187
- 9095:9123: 7.376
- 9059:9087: 7.34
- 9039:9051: 7.353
